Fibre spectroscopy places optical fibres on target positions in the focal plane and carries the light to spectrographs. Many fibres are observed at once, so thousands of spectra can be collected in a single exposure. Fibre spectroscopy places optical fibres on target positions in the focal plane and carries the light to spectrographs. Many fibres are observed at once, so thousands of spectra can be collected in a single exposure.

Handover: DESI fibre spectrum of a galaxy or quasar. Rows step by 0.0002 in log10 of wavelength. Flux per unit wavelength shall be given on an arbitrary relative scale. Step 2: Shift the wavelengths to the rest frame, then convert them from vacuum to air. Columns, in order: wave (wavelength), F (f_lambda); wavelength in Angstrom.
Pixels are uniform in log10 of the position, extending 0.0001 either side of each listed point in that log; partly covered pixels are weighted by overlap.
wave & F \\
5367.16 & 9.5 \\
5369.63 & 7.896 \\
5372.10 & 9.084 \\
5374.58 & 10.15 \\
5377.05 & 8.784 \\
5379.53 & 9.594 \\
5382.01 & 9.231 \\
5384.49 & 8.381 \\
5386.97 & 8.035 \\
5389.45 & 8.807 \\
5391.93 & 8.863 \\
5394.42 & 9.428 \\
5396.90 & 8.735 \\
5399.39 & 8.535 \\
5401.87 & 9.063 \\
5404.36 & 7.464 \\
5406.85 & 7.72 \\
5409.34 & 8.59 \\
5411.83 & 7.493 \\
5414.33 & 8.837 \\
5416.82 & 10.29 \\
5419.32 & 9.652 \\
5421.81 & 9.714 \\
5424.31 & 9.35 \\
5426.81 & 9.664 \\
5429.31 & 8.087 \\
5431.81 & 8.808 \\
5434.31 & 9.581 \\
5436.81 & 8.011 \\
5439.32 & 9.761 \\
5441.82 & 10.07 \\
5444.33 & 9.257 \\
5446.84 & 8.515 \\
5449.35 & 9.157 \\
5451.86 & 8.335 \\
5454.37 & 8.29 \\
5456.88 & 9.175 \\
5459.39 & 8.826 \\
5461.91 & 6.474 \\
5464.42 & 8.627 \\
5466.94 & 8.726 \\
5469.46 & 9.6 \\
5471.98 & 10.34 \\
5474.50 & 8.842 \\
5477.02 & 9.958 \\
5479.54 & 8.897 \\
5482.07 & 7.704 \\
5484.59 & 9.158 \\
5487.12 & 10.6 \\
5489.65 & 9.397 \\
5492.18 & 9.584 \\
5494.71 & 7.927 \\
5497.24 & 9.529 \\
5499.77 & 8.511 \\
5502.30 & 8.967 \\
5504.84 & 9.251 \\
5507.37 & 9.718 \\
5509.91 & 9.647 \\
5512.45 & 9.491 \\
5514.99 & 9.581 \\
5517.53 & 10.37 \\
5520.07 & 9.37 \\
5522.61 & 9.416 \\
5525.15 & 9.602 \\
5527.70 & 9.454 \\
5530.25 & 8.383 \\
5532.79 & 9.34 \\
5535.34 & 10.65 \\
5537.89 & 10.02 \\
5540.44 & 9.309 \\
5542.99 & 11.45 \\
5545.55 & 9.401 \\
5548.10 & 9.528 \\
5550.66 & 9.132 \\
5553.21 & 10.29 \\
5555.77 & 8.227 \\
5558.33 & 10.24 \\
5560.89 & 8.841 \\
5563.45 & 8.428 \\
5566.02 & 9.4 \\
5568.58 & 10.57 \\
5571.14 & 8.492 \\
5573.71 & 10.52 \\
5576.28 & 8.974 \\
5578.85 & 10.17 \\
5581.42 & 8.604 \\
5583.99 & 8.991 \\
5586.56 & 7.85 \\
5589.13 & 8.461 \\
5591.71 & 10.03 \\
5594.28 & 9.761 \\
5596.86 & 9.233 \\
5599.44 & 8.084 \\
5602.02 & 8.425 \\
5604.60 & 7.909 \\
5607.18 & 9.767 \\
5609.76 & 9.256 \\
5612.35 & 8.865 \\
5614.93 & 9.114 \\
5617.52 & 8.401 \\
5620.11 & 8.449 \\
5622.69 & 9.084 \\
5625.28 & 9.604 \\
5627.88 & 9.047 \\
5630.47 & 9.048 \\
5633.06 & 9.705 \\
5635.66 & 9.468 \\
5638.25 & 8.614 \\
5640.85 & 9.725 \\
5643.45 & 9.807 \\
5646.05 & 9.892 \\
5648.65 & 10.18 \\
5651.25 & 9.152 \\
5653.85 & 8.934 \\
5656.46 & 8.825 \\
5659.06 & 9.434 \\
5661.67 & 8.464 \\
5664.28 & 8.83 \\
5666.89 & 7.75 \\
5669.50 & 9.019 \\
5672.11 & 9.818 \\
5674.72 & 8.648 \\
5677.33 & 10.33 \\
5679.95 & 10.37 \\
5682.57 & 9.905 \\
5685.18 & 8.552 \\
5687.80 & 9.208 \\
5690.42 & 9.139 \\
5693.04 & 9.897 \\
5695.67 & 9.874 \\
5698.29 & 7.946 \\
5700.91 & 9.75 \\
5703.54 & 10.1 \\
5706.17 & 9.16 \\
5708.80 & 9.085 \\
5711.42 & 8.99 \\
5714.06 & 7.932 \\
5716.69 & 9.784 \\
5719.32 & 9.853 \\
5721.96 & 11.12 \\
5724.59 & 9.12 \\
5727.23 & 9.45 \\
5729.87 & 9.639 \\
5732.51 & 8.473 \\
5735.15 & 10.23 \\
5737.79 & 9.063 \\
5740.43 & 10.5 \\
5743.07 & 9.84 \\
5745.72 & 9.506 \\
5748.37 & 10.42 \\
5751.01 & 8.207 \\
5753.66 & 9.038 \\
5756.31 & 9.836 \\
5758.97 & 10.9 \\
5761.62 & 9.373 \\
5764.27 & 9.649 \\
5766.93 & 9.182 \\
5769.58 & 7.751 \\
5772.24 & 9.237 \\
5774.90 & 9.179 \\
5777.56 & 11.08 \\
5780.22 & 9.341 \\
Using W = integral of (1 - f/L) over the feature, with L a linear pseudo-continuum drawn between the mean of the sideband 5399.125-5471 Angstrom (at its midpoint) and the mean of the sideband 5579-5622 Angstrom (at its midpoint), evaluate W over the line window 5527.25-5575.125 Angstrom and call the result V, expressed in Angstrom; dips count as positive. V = -3.8 Angstrom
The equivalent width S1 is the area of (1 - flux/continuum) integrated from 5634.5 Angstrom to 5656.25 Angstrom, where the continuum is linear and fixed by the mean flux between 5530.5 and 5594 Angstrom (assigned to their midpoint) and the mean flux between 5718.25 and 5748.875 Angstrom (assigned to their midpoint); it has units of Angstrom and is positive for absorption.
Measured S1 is 0.3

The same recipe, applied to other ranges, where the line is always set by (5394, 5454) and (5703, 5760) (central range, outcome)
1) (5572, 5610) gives 0.8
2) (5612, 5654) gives 0.4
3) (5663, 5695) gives 0.5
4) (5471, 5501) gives -0.5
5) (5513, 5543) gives -1.8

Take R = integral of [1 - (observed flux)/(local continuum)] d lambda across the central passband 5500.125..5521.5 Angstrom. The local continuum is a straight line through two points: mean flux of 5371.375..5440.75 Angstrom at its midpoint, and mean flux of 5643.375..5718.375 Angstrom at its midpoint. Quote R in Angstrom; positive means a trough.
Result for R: -1.1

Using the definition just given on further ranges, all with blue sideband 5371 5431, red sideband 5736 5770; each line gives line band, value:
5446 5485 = 1.00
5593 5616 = 0.83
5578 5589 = 0.50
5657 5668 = 0.85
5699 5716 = 0.55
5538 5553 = -1.08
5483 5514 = -0.77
